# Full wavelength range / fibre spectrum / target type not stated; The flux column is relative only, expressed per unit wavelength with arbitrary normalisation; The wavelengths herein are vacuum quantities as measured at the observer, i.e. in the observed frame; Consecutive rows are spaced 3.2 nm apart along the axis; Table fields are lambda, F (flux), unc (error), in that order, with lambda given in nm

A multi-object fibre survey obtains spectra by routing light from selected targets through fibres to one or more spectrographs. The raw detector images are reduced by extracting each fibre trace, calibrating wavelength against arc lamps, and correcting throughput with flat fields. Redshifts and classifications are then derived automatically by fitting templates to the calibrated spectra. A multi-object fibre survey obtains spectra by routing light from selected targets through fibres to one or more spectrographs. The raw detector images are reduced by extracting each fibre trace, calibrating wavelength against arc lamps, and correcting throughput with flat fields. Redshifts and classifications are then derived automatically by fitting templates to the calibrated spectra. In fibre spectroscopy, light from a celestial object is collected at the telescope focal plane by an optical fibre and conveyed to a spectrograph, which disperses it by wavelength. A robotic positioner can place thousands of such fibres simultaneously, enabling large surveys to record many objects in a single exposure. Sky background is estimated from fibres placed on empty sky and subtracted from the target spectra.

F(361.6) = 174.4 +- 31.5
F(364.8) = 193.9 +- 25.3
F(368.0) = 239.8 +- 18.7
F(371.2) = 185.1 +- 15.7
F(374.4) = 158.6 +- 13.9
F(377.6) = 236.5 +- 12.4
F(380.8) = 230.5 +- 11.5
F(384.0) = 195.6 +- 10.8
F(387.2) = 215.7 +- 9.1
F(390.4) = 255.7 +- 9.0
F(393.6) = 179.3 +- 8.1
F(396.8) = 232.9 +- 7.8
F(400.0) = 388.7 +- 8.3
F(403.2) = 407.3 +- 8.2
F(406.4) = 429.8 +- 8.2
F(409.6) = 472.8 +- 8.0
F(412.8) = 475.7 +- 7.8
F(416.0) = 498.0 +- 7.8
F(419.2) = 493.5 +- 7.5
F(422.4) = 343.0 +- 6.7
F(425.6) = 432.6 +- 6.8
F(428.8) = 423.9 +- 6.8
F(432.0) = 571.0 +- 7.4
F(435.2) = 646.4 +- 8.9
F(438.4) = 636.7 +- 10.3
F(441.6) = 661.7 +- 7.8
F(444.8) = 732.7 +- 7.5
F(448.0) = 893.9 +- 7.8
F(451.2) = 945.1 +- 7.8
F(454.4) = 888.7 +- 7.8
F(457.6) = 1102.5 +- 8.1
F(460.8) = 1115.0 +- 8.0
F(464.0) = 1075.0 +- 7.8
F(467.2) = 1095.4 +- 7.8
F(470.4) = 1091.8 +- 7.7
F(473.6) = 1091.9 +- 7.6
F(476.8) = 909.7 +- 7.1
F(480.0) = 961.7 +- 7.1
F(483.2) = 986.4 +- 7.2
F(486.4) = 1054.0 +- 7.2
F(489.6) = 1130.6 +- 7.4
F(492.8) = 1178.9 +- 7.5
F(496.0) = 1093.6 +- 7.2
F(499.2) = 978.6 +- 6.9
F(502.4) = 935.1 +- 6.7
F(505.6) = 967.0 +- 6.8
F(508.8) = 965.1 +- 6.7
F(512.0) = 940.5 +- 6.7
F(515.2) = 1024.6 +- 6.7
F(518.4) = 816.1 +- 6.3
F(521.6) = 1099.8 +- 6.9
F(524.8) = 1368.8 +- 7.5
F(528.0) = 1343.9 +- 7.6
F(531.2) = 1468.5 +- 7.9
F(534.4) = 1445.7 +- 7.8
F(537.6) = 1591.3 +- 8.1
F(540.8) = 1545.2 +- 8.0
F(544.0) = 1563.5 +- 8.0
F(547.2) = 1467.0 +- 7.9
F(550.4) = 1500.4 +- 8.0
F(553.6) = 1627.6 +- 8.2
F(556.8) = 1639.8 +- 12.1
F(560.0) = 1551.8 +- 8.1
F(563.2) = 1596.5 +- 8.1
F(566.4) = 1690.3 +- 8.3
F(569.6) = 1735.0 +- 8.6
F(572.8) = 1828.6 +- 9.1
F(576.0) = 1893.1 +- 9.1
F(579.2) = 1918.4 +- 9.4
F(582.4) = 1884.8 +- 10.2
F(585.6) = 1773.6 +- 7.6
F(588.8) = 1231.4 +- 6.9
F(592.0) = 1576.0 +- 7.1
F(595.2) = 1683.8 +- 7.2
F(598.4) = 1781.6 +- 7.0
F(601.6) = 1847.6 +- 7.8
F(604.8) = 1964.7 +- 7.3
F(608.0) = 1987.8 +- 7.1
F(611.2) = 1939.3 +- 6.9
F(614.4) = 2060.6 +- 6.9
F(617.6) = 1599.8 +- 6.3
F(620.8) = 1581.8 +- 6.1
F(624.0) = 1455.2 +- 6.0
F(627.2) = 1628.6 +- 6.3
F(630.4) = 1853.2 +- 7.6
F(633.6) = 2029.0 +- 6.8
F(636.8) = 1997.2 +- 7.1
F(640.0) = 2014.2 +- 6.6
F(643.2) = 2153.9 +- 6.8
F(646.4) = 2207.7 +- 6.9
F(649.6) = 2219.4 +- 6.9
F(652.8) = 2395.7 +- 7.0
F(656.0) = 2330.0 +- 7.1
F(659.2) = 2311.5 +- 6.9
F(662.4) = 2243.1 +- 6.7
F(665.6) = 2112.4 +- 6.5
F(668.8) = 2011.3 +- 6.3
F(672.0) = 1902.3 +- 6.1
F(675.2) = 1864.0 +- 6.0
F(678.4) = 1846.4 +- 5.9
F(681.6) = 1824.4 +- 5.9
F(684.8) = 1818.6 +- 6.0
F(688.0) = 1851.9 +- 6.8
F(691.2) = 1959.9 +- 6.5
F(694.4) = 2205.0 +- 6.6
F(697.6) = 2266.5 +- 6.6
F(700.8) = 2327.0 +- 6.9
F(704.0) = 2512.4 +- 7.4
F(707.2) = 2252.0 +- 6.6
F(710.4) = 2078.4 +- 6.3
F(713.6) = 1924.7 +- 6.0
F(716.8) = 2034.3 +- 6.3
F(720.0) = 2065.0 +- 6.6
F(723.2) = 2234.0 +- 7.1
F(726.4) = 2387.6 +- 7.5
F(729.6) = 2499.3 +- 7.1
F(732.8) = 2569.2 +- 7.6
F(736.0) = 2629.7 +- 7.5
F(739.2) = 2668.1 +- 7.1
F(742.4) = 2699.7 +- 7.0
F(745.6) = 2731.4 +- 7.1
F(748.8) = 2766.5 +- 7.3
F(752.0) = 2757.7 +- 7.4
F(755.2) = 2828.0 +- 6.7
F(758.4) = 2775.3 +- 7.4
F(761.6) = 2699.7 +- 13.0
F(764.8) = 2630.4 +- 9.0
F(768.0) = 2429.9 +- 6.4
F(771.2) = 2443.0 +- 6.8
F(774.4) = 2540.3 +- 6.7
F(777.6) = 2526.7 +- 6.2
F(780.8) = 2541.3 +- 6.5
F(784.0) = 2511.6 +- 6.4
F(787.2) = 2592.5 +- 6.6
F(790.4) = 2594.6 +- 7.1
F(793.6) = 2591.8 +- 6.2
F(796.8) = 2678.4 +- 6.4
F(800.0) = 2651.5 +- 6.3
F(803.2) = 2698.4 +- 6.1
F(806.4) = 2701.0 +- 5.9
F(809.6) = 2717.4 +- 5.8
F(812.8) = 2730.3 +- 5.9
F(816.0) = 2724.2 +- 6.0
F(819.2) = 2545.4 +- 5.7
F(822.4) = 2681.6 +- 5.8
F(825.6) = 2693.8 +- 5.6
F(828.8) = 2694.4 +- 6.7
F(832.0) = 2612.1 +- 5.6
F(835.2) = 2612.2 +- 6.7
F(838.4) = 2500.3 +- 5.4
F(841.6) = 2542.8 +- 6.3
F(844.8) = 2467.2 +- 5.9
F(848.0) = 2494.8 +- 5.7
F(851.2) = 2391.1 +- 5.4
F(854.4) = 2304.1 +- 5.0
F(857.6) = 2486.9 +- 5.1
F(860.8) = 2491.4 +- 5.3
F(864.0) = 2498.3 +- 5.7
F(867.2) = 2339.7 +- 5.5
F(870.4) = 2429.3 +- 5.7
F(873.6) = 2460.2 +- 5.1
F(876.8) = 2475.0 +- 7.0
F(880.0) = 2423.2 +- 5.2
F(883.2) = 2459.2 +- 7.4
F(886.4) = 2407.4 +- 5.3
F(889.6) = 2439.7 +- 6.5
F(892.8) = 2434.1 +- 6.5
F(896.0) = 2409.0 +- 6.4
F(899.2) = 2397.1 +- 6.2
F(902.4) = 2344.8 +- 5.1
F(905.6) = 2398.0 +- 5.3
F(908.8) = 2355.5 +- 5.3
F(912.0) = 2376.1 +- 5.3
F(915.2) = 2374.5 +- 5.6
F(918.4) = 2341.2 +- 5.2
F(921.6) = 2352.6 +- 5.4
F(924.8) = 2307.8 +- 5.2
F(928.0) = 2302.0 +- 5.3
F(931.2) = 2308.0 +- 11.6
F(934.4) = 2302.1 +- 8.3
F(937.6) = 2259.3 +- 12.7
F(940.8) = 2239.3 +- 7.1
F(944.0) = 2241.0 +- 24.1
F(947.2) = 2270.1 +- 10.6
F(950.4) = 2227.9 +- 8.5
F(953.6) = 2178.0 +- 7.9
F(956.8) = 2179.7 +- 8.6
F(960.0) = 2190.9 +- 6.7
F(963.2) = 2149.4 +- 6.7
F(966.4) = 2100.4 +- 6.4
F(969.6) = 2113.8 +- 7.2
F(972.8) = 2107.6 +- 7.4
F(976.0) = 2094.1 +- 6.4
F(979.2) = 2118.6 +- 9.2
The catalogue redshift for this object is 0.000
